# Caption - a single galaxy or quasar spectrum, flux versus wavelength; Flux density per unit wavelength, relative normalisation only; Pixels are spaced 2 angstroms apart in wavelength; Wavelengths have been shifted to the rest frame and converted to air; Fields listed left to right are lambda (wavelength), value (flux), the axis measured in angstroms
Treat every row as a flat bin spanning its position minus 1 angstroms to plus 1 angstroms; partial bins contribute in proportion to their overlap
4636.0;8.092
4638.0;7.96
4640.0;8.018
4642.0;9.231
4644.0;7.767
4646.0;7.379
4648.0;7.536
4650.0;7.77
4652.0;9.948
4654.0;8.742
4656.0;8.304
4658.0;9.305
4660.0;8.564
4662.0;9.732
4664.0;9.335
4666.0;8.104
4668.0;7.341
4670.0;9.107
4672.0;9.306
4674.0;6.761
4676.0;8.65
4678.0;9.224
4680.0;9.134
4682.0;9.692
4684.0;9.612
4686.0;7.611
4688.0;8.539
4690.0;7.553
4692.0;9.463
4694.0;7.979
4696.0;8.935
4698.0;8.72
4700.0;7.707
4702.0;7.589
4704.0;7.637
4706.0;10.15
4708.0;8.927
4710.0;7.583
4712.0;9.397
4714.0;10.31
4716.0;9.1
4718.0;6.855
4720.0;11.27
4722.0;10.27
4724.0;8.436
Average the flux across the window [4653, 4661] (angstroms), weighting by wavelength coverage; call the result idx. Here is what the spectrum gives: 8.73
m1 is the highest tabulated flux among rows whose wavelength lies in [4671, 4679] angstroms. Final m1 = 9.306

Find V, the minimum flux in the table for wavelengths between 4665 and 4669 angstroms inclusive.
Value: 7.341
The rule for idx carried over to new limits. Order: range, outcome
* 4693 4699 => 8.54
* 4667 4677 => 8.23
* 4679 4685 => 9.48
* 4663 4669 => 8.26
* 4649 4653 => 8.86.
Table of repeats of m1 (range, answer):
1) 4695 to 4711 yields 10.15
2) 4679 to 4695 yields 9.692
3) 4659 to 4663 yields 9.732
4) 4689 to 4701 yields 9.463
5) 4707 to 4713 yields 9.397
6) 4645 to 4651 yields 7.77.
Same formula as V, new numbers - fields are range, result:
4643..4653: 7.379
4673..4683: 6.761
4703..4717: 7.583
